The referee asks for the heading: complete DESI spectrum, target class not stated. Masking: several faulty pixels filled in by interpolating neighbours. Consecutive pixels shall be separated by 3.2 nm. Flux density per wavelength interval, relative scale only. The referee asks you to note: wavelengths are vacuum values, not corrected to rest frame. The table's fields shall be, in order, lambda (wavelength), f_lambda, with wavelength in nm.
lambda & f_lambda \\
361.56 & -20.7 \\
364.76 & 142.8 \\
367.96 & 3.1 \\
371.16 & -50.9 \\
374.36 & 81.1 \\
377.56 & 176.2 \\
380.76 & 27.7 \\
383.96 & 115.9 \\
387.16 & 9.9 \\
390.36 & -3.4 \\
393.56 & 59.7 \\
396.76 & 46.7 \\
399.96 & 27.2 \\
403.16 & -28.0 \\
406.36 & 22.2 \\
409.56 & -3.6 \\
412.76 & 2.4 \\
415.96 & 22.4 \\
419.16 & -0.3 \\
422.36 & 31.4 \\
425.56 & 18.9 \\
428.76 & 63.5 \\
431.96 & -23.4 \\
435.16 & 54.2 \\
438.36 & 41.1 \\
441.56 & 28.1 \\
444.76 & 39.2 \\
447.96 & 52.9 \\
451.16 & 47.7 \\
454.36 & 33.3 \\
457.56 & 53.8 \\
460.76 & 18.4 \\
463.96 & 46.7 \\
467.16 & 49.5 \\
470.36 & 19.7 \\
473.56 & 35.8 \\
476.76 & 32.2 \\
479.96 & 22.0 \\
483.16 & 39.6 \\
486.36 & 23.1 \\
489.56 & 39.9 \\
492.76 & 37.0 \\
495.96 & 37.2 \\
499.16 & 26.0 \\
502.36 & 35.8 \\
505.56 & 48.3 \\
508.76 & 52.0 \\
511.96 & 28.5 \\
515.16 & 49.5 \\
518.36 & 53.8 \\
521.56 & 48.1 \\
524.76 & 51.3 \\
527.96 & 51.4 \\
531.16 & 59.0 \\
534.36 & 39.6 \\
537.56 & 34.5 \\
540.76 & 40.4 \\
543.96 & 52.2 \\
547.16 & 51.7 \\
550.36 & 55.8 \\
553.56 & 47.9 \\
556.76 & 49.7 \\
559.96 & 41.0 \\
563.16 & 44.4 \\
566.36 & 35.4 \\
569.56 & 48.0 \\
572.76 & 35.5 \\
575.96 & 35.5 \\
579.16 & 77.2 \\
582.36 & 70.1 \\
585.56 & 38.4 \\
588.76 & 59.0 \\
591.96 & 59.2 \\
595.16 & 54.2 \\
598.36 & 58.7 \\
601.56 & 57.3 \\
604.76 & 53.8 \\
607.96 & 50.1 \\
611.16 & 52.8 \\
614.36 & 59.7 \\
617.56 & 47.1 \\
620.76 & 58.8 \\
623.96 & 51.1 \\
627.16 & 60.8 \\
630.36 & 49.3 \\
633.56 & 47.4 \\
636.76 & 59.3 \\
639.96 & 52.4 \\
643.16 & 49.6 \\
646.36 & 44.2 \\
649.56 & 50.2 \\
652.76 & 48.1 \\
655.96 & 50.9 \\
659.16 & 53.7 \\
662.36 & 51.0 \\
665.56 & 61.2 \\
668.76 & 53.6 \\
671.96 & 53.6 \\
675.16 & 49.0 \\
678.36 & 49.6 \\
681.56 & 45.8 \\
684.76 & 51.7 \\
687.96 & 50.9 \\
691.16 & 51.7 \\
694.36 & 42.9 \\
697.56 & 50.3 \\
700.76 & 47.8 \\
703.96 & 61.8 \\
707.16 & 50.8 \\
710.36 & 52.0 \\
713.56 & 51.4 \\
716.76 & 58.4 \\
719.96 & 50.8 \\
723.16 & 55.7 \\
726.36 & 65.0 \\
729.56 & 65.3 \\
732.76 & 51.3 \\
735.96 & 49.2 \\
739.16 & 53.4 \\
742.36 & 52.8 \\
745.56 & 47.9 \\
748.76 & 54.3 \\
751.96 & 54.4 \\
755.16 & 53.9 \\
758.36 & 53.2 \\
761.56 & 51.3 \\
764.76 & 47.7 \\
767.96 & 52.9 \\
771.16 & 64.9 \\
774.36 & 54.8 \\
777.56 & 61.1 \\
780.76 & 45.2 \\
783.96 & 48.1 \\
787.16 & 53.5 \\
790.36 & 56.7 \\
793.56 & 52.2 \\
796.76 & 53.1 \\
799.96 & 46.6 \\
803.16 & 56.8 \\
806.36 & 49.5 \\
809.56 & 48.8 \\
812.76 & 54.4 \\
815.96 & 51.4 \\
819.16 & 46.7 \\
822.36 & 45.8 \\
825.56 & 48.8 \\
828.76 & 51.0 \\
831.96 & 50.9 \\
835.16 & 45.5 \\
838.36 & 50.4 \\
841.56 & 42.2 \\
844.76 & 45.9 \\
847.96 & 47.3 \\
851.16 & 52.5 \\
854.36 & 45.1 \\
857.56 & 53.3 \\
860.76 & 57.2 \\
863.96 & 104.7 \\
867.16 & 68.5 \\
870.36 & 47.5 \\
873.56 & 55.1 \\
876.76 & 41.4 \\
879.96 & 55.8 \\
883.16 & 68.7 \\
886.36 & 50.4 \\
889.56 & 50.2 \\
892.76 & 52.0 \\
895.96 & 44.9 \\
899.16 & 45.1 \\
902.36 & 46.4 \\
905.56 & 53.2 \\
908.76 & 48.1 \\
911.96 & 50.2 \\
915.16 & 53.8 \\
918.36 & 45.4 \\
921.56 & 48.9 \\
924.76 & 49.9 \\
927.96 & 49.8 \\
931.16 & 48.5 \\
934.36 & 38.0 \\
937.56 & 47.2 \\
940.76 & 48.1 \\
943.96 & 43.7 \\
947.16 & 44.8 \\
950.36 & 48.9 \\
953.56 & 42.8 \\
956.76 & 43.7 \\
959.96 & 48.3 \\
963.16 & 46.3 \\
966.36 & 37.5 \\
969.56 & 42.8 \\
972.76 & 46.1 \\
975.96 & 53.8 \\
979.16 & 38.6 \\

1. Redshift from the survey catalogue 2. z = 0.32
